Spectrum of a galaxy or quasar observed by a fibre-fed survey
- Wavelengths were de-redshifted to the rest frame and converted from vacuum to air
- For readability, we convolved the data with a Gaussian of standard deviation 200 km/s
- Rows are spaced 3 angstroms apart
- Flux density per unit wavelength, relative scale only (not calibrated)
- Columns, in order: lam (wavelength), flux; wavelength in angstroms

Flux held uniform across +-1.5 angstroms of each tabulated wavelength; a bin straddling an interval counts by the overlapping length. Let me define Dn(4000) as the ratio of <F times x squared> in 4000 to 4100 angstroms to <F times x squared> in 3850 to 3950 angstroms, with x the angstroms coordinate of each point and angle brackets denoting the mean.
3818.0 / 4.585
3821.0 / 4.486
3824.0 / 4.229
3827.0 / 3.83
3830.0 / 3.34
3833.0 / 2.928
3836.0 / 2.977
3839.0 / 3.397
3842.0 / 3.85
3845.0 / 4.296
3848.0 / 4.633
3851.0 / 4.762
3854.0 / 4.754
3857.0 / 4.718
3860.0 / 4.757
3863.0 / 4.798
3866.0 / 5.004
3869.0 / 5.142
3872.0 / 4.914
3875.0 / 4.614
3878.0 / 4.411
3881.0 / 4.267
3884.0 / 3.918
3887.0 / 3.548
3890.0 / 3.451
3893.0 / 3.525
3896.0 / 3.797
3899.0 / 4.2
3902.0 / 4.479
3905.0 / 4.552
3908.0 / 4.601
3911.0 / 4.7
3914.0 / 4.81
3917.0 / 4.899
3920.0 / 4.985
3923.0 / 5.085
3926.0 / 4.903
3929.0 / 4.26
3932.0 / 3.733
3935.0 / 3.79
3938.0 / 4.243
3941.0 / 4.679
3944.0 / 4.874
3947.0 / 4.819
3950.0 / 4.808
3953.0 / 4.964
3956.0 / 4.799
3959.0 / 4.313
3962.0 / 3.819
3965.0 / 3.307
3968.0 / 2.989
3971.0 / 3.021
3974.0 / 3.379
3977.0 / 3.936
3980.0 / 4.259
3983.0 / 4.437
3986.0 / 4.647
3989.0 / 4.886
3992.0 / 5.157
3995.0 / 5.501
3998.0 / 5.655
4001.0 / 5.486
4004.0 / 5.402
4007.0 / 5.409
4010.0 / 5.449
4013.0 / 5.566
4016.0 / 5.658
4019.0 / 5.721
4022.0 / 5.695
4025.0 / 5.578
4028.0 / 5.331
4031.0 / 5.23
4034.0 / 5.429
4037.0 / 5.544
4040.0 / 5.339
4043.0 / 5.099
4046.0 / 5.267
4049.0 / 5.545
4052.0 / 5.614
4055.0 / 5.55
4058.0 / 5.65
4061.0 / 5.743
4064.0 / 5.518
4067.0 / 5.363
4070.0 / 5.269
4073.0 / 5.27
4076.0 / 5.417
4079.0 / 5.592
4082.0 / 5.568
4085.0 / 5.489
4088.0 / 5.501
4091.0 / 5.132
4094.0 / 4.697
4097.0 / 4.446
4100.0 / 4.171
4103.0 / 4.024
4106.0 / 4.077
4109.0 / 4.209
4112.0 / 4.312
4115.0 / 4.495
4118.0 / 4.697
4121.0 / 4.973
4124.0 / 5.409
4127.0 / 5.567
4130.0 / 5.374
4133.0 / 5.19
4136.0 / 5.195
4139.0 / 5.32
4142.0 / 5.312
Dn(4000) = 1.3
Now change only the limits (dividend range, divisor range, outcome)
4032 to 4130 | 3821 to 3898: 1.38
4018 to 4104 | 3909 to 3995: 1.27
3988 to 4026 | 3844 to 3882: 1.25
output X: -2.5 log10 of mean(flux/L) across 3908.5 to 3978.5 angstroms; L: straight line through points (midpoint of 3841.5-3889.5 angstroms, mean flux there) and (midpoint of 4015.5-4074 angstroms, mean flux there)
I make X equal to 0.14 mag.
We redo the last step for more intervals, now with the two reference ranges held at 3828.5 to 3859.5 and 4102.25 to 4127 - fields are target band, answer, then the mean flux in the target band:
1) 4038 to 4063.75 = -0.22 mag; 5.48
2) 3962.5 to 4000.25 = 0.01 mag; 4.28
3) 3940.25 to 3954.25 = -0.15 mag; 4.83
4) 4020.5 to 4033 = -0.23 mag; 5.46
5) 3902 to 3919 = -0.14 mag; 4.7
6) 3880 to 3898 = 0.10 mag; 3.75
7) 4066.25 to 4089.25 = -0.20 mag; 5.44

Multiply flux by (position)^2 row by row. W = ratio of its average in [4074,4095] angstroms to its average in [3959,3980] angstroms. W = 1.60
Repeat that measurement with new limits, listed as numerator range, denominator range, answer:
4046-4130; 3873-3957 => 1.26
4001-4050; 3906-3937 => 1.26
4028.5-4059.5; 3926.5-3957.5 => 1.27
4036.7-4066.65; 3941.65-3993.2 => 1.34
